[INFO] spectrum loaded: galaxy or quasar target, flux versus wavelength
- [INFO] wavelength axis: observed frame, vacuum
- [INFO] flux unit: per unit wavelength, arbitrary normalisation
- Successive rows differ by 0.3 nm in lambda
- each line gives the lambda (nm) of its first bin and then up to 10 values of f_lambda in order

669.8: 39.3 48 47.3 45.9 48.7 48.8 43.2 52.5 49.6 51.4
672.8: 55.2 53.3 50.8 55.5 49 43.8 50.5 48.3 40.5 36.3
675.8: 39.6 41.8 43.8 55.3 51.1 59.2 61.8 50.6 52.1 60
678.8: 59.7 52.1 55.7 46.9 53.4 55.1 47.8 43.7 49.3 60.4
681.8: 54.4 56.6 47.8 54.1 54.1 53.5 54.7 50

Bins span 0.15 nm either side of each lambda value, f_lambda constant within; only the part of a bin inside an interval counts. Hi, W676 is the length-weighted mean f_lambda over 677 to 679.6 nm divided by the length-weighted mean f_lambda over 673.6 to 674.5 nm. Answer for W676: 1.14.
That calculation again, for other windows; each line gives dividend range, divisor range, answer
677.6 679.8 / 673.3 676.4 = 1.20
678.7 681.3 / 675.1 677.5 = 1.11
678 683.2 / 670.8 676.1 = 1.11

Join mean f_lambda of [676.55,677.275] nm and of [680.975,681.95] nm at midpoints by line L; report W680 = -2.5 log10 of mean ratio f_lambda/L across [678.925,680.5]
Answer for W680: 0.03 mag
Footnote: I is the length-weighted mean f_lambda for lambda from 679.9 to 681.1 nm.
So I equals 49.8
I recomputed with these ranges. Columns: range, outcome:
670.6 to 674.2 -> 50.3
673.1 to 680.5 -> 50.6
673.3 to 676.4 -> 45.4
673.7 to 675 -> 48.8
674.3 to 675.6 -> 44.2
